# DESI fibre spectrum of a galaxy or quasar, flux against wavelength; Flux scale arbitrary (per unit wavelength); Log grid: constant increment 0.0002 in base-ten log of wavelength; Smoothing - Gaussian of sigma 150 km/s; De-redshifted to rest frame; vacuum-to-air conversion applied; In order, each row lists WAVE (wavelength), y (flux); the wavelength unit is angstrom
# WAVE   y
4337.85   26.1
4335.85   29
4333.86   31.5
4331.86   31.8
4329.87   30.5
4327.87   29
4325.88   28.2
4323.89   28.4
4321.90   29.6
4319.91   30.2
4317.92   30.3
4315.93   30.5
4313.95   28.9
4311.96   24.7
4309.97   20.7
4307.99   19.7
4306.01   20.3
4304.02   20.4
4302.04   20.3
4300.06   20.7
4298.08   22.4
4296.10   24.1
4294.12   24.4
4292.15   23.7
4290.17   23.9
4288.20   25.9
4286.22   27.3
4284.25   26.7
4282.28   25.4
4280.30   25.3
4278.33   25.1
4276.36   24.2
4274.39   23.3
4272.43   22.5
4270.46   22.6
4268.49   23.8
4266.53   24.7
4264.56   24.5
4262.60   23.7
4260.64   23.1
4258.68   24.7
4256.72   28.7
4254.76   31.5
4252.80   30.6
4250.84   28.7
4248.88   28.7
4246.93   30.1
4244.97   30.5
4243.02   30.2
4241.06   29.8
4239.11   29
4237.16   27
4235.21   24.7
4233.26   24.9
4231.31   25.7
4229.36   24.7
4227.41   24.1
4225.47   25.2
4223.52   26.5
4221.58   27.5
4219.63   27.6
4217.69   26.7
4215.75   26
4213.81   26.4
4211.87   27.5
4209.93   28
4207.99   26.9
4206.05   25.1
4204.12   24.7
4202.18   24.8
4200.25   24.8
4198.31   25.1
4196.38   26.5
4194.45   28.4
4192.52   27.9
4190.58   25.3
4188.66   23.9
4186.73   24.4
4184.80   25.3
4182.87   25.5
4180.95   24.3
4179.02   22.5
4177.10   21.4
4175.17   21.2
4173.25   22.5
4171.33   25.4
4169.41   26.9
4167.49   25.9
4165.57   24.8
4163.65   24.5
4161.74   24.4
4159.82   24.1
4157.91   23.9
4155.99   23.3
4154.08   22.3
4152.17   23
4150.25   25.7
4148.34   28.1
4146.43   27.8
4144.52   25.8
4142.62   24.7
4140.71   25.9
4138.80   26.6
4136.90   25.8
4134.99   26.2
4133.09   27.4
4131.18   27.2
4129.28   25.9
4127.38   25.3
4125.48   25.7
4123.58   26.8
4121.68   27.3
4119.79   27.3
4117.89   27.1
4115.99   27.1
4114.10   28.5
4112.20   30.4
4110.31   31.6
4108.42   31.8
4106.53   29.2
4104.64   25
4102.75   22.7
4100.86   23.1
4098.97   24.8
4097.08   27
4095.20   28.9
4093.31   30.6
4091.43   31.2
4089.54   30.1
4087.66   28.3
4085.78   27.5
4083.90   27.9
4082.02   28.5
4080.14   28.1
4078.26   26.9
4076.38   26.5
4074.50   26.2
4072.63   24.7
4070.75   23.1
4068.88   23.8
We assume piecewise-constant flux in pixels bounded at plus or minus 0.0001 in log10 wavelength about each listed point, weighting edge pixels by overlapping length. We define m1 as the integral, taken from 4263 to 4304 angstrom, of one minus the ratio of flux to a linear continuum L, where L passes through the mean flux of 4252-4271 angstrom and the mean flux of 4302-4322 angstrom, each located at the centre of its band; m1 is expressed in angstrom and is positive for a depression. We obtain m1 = 2.5 angstrom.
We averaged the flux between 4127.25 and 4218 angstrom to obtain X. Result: 25.3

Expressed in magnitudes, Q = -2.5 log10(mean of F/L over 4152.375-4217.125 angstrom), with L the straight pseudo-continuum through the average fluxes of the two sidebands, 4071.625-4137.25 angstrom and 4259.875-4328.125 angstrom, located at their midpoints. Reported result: 0.06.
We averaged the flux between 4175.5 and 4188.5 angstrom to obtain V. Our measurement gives 23.8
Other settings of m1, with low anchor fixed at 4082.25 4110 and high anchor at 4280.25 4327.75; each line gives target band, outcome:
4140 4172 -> 2.3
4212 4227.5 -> -0.1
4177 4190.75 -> 1.3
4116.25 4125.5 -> 0.2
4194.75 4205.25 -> 0.4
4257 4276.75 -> 1.4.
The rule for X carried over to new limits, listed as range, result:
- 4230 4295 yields 26.2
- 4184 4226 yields 26.1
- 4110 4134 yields 27.4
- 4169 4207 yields 24.8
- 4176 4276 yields 26.1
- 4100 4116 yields 27.8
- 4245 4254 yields 29.7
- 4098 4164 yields 26.2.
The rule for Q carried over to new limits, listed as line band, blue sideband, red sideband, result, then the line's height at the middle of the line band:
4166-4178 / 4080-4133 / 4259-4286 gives 0.10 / 26.3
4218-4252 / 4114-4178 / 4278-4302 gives -0.11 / 24.8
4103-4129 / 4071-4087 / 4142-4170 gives -0.07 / 26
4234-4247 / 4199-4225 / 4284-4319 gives -0.12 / 25.6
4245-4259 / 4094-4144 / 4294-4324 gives -0.16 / 25.3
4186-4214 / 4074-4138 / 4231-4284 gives 0.03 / 26.8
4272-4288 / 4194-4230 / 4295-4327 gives 0.01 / 25.3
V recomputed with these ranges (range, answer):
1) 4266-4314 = 23.5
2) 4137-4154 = 25.8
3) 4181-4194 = 25.4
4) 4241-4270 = 27.4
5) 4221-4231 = 25.5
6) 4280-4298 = 25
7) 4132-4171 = 25.4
